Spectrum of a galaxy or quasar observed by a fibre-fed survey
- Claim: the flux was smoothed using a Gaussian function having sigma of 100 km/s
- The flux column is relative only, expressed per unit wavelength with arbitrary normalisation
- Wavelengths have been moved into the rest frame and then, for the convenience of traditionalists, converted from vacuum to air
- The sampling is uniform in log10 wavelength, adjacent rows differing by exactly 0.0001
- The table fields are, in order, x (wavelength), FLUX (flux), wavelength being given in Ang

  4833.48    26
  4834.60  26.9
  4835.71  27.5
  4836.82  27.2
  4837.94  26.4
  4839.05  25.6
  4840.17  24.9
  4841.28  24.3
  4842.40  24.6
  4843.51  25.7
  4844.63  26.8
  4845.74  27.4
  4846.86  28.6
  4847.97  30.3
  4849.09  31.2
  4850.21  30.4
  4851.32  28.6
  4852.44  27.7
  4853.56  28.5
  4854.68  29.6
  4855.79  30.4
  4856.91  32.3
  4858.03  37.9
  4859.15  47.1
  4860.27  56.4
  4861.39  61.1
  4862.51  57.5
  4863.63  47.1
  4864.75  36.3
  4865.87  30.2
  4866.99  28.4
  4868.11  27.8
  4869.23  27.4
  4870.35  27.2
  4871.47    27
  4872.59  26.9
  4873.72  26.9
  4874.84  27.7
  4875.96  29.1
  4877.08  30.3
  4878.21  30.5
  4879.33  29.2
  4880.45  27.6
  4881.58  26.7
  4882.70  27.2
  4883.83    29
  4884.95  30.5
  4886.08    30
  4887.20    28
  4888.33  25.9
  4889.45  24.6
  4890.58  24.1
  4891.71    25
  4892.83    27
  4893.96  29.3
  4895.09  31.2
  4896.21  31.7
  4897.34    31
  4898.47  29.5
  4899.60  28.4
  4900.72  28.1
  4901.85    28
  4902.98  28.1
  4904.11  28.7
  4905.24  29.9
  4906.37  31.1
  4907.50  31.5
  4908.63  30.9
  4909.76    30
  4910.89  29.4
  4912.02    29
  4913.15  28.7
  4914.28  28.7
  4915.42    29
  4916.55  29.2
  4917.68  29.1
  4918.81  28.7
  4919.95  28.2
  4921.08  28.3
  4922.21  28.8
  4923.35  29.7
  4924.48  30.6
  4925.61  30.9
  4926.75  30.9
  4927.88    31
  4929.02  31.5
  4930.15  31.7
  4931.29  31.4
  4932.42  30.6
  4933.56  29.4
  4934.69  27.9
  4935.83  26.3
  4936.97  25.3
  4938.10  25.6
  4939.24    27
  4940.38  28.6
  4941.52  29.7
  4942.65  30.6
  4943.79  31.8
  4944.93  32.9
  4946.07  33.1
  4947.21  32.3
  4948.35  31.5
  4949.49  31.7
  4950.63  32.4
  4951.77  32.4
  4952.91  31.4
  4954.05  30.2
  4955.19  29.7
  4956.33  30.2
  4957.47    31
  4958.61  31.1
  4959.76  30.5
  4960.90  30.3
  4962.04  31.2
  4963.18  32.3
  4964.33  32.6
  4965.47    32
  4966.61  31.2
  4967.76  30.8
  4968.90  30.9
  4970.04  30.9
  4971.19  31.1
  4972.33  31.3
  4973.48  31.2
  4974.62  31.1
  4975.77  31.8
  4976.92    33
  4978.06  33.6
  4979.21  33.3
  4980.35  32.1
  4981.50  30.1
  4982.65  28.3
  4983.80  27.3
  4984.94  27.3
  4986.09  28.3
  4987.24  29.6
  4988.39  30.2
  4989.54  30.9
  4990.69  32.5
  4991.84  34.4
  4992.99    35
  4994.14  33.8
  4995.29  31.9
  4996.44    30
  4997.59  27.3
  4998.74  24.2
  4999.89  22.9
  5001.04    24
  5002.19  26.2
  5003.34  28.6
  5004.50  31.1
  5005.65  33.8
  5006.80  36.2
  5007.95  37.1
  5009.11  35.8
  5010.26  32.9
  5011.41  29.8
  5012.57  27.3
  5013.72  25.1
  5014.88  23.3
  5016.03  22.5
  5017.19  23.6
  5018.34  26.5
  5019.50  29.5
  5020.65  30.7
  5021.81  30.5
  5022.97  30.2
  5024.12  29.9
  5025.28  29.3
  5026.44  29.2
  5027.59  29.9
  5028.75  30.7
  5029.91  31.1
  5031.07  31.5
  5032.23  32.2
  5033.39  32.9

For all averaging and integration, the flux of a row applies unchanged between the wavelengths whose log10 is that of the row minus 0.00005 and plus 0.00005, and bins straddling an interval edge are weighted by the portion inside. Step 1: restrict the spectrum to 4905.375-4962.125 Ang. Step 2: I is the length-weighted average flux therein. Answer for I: 30.1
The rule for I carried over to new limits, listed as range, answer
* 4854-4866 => 42.7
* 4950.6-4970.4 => 31.2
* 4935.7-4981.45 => 30.9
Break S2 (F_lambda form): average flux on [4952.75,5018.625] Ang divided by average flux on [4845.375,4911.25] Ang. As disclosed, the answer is 0.97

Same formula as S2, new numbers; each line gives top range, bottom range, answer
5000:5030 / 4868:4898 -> 1.04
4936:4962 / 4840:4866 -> 0.88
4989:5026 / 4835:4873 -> 0.92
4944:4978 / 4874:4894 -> 1.13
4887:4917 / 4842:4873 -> 0.85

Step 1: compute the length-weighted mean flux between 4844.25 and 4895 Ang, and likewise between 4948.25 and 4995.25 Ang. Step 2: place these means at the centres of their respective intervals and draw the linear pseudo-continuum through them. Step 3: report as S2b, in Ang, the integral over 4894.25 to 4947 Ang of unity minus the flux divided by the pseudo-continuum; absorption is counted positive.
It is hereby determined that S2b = 2.97 Ang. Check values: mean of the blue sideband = 31.5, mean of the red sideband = 31.2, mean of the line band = 29.6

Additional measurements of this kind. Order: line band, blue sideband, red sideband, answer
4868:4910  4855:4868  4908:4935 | 8.67 Ang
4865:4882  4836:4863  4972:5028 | 2.10 Ang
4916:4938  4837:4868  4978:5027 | 1.50 Ang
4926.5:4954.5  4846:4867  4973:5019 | 2.02 Ang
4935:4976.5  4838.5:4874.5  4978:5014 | 0.41 Ang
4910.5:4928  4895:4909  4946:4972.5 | 0.53 Ang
